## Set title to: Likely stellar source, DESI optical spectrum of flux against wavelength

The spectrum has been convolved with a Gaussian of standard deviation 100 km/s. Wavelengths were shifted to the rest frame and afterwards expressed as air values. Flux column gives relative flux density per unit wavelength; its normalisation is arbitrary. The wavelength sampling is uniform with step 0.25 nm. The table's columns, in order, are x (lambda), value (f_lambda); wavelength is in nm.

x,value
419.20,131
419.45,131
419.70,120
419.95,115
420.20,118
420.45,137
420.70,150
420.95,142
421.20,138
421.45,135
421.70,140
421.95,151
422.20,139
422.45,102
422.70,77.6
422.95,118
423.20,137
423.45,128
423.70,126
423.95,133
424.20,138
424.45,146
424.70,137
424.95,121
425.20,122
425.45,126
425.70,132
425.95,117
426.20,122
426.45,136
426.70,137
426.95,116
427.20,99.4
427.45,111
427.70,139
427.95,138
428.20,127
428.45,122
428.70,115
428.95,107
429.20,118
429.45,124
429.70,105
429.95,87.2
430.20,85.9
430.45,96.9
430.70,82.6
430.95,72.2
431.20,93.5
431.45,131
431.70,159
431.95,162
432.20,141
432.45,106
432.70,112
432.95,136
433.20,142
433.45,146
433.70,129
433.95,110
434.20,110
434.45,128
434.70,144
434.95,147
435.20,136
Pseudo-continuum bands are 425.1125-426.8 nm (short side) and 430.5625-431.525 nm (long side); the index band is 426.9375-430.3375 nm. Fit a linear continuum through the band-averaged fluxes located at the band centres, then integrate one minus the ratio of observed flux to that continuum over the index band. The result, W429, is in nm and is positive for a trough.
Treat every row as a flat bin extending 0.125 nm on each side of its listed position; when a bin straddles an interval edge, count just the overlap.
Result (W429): -0.14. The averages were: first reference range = 127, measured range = 114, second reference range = 93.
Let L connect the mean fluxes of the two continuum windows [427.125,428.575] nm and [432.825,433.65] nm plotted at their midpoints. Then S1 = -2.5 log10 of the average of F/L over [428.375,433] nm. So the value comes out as 0.172 mag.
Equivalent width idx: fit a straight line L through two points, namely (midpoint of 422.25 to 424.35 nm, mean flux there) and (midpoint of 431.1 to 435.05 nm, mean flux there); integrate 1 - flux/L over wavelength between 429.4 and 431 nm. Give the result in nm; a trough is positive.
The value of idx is 0.44 nm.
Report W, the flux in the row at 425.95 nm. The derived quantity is 117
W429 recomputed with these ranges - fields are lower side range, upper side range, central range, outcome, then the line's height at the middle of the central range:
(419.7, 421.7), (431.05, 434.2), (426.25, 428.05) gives 0.09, 131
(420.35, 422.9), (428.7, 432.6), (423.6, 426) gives -0.12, 124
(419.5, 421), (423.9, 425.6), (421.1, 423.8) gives 0.09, 131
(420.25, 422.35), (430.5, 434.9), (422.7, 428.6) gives 0.34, 134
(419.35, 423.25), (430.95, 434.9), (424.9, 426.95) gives 0.03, 128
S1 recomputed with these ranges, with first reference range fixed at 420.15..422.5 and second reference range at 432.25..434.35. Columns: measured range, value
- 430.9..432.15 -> -0.012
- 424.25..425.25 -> 0.005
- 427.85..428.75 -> 0.031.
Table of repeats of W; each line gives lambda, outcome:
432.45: 106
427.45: 111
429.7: 105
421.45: 135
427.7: 139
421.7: 140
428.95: 107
